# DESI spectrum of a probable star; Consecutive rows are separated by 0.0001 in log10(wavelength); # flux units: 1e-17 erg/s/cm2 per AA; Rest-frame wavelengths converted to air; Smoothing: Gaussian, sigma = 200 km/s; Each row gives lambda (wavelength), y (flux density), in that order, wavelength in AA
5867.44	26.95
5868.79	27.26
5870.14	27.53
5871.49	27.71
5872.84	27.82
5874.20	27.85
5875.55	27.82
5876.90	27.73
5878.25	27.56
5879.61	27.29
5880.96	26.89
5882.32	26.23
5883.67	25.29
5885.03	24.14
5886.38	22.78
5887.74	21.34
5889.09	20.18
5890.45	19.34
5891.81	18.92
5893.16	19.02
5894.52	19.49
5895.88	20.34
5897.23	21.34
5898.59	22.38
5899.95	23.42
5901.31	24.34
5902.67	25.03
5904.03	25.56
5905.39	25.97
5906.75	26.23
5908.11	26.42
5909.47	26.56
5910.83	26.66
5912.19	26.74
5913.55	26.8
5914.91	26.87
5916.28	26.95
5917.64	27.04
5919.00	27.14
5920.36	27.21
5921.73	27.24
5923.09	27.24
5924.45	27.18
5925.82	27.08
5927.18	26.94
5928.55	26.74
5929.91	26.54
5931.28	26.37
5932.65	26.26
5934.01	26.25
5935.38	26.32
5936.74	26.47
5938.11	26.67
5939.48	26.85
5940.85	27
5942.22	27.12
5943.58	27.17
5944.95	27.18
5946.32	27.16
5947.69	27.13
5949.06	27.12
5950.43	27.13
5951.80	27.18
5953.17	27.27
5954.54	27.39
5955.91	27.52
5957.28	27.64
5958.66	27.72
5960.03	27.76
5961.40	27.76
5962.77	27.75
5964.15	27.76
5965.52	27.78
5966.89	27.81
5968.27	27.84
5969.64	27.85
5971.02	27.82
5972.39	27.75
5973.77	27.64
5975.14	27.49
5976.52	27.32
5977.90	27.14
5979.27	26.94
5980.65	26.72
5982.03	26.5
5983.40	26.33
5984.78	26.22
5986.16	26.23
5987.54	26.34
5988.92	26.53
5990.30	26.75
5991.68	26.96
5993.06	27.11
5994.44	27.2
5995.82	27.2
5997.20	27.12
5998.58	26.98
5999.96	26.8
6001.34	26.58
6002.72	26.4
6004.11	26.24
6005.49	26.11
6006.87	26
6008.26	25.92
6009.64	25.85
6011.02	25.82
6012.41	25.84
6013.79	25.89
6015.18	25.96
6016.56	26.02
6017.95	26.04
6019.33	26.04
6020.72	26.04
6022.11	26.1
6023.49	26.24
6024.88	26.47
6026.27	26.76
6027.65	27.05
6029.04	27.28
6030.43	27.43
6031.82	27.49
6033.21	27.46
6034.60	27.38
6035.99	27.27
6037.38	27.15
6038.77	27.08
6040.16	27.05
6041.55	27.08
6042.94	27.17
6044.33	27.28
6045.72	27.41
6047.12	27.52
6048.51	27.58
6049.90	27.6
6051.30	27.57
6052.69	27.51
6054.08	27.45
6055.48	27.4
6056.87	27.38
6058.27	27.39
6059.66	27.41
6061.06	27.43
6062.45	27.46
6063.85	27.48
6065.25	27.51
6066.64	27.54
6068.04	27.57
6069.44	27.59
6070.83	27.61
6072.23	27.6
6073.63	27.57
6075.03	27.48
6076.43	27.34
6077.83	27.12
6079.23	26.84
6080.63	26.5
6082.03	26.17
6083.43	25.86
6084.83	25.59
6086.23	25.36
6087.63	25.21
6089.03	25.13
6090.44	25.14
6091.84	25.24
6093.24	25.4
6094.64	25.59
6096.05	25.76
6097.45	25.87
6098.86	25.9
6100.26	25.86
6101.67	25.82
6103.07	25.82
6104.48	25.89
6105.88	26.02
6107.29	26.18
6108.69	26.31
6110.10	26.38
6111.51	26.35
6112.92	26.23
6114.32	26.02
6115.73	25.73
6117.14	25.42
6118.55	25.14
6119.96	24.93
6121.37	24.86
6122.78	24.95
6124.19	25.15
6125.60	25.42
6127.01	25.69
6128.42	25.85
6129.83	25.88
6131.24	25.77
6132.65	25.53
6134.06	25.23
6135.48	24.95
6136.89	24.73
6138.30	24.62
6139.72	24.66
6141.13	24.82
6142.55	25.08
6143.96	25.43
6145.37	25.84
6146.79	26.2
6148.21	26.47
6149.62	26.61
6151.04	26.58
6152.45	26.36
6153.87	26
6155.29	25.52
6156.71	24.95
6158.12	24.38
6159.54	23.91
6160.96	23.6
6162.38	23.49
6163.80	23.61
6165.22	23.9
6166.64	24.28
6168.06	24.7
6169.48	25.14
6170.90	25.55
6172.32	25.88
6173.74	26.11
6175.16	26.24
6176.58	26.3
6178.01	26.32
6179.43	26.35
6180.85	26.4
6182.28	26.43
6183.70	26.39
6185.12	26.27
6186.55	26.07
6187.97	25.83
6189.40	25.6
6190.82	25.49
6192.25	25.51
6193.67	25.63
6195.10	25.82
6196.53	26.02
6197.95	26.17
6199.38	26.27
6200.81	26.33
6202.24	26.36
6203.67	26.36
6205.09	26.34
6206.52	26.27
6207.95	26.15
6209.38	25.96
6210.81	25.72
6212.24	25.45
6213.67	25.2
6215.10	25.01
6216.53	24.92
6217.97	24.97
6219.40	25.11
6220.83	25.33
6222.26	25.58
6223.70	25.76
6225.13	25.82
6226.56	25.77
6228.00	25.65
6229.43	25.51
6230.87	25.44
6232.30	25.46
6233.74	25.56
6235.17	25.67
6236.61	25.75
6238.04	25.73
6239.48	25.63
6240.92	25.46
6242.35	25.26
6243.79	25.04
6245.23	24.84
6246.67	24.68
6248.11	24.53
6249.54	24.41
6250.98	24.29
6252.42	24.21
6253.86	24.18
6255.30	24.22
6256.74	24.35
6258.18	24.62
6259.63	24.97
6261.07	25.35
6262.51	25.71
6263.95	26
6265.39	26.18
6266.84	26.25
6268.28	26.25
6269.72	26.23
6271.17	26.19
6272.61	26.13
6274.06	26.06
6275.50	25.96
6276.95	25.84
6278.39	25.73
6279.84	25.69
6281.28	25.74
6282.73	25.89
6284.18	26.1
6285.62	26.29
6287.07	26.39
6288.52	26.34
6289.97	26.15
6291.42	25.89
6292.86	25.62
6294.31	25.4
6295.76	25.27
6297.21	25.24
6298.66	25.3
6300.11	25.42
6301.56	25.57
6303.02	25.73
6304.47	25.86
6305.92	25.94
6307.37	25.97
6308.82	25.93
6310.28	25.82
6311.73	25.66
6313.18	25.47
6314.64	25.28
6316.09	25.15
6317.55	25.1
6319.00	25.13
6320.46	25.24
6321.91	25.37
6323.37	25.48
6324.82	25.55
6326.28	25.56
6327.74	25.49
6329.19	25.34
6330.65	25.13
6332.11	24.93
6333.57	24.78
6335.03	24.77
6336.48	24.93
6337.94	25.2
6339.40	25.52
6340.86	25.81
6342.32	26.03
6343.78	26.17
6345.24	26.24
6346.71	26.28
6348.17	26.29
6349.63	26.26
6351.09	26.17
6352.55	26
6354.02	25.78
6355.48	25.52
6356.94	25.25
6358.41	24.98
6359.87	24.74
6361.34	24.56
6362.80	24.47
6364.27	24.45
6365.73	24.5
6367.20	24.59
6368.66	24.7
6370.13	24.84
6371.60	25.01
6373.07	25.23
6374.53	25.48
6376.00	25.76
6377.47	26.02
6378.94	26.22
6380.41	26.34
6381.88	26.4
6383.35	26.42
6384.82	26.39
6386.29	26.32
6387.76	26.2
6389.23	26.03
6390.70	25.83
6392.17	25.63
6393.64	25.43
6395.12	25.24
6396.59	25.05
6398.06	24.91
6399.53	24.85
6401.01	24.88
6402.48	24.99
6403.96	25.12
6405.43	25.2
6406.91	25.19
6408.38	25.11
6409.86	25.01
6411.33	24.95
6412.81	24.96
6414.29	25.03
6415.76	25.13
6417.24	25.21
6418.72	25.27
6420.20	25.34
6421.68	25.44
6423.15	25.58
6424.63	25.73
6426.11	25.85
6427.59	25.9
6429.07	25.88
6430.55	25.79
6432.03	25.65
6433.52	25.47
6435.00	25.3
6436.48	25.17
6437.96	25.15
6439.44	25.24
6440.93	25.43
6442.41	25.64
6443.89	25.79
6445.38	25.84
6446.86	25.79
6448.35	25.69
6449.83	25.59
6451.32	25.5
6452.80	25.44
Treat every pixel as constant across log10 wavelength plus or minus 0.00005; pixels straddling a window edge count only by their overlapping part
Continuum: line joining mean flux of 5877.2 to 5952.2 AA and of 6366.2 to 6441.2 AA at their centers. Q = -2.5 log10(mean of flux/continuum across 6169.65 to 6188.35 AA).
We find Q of -0.03 mag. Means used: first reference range 25.5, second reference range 25.4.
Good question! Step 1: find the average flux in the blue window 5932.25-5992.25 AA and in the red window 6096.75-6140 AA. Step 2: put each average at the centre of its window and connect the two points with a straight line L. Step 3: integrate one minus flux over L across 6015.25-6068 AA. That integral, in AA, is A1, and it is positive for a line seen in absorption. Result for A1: -1.5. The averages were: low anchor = 27.1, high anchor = 25.6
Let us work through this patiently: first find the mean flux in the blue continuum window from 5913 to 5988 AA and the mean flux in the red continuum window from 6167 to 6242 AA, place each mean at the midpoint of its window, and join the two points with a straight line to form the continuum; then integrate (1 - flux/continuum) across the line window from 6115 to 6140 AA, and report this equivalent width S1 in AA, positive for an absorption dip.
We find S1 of 0.9 AA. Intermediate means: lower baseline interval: 27.1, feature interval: 25.3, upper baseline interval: 25.8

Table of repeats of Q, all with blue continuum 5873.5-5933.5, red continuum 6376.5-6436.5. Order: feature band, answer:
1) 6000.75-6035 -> -0.05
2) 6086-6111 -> -0.02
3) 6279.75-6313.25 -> -0.01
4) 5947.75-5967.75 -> -0.10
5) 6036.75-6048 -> -0.08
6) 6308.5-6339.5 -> 0.01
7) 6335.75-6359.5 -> -0.01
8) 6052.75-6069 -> -0.09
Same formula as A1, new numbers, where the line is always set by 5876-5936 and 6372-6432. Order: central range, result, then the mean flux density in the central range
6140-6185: -0.2 AA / 25.5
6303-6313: -0.2 AA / 25.9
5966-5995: -2.2 AA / 27.1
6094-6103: -0.2 AA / 25.8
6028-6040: -1.0 AA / 27.3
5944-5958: -1.2 AA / 27.3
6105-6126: -0.3 AA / 25.7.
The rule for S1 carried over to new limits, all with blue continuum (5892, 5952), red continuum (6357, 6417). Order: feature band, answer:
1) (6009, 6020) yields -0.1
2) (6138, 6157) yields -0.1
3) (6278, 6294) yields -0.3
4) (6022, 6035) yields -0.6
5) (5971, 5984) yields -0.7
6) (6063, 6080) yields -1.2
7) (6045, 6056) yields -0.8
